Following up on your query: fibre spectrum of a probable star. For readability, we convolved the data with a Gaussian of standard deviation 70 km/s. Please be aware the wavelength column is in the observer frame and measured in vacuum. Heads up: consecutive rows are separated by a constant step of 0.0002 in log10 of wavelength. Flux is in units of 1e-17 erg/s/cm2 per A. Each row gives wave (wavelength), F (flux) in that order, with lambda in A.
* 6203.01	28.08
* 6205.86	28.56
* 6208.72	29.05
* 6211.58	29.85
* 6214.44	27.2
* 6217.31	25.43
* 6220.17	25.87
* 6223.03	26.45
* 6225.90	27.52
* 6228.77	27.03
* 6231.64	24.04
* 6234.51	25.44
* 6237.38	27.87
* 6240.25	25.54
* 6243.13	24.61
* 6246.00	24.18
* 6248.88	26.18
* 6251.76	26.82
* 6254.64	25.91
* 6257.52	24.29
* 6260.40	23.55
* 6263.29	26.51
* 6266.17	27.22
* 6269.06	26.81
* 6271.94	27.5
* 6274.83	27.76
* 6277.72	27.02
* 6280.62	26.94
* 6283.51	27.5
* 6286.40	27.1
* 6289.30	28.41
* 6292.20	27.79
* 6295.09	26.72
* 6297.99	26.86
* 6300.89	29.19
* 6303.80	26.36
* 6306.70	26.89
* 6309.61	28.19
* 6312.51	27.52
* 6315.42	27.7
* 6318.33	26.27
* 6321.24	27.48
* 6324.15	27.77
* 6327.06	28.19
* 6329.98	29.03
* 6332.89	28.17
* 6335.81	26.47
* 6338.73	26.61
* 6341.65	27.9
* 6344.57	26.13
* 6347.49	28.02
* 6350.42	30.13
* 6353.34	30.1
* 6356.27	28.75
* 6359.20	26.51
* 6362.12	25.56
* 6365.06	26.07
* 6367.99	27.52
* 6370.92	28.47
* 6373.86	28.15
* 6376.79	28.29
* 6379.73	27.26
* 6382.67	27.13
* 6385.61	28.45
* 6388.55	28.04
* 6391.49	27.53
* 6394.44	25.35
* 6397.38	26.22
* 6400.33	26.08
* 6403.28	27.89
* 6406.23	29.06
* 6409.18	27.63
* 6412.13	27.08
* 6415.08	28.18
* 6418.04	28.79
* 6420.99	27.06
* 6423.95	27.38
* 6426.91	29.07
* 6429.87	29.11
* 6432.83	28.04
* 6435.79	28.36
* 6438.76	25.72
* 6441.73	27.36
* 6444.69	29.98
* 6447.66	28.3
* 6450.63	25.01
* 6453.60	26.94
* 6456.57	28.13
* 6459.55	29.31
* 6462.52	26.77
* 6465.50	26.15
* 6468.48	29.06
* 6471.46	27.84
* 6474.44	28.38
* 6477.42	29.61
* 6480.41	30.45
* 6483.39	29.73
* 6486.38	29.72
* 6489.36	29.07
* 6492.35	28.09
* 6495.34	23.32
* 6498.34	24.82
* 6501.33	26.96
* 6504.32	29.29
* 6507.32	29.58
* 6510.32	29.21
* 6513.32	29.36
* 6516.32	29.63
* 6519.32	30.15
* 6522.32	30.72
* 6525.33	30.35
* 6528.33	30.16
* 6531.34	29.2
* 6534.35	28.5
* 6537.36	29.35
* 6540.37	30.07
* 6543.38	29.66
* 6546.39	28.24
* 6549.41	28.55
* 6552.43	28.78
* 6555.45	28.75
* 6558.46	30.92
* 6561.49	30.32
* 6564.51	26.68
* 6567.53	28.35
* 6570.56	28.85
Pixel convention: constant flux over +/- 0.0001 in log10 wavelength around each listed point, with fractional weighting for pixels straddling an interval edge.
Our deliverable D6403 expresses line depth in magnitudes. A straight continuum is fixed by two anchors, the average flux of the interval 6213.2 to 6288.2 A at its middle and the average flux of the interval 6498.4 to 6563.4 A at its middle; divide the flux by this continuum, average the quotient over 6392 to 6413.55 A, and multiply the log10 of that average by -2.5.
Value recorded 0.03 mag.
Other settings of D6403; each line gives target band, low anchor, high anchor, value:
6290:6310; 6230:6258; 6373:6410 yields -0.05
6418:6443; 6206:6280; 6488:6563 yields 0.01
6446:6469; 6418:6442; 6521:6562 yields 0.03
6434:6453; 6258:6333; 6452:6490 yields 0.03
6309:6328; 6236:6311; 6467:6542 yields -0.02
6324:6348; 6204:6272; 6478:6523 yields -0.01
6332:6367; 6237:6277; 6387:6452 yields -0.02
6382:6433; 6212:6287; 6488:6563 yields 0.00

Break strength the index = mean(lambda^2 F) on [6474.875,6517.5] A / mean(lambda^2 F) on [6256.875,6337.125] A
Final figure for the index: 1.11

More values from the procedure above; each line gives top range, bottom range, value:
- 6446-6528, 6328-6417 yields 1.07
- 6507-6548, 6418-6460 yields 1.09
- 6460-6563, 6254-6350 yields 1.13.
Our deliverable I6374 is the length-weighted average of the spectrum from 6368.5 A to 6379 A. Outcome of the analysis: 28.2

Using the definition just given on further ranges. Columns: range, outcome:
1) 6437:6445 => 27.4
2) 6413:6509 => 28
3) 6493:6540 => 28.7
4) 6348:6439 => 27.7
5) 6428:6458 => 27.7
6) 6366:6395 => 27.7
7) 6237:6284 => 26.2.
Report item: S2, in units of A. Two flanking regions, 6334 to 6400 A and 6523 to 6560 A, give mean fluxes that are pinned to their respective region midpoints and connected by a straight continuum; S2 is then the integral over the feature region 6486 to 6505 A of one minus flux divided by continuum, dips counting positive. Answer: 1.2 A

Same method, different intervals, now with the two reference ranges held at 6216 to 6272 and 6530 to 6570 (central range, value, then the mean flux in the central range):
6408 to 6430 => -0.2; 28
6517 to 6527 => -0.6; 30.4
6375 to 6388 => -0.2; 27.8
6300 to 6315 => -0.6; 27.6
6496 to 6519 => 0.2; 28.3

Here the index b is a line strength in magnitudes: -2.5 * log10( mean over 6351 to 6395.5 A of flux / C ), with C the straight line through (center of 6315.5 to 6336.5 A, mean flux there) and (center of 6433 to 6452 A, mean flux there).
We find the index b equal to 0.00 mag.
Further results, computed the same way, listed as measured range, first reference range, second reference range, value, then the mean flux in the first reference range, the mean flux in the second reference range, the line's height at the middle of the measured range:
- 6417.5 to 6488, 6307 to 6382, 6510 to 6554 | 0.02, 27.7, 29.5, 28.7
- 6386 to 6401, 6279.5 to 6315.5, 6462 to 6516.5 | 0.04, 27.5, 28.3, 27.9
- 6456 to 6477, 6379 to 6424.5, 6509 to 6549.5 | 0.02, 27.5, 29.5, 28.5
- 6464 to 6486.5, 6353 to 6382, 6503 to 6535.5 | 0.01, 27.6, 29.7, 29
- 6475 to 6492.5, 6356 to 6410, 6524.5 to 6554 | -0.03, 27.3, 29.3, 28.6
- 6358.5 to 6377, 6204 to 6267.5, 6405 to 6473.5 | 0.00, 26.3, 27.8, 27.3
